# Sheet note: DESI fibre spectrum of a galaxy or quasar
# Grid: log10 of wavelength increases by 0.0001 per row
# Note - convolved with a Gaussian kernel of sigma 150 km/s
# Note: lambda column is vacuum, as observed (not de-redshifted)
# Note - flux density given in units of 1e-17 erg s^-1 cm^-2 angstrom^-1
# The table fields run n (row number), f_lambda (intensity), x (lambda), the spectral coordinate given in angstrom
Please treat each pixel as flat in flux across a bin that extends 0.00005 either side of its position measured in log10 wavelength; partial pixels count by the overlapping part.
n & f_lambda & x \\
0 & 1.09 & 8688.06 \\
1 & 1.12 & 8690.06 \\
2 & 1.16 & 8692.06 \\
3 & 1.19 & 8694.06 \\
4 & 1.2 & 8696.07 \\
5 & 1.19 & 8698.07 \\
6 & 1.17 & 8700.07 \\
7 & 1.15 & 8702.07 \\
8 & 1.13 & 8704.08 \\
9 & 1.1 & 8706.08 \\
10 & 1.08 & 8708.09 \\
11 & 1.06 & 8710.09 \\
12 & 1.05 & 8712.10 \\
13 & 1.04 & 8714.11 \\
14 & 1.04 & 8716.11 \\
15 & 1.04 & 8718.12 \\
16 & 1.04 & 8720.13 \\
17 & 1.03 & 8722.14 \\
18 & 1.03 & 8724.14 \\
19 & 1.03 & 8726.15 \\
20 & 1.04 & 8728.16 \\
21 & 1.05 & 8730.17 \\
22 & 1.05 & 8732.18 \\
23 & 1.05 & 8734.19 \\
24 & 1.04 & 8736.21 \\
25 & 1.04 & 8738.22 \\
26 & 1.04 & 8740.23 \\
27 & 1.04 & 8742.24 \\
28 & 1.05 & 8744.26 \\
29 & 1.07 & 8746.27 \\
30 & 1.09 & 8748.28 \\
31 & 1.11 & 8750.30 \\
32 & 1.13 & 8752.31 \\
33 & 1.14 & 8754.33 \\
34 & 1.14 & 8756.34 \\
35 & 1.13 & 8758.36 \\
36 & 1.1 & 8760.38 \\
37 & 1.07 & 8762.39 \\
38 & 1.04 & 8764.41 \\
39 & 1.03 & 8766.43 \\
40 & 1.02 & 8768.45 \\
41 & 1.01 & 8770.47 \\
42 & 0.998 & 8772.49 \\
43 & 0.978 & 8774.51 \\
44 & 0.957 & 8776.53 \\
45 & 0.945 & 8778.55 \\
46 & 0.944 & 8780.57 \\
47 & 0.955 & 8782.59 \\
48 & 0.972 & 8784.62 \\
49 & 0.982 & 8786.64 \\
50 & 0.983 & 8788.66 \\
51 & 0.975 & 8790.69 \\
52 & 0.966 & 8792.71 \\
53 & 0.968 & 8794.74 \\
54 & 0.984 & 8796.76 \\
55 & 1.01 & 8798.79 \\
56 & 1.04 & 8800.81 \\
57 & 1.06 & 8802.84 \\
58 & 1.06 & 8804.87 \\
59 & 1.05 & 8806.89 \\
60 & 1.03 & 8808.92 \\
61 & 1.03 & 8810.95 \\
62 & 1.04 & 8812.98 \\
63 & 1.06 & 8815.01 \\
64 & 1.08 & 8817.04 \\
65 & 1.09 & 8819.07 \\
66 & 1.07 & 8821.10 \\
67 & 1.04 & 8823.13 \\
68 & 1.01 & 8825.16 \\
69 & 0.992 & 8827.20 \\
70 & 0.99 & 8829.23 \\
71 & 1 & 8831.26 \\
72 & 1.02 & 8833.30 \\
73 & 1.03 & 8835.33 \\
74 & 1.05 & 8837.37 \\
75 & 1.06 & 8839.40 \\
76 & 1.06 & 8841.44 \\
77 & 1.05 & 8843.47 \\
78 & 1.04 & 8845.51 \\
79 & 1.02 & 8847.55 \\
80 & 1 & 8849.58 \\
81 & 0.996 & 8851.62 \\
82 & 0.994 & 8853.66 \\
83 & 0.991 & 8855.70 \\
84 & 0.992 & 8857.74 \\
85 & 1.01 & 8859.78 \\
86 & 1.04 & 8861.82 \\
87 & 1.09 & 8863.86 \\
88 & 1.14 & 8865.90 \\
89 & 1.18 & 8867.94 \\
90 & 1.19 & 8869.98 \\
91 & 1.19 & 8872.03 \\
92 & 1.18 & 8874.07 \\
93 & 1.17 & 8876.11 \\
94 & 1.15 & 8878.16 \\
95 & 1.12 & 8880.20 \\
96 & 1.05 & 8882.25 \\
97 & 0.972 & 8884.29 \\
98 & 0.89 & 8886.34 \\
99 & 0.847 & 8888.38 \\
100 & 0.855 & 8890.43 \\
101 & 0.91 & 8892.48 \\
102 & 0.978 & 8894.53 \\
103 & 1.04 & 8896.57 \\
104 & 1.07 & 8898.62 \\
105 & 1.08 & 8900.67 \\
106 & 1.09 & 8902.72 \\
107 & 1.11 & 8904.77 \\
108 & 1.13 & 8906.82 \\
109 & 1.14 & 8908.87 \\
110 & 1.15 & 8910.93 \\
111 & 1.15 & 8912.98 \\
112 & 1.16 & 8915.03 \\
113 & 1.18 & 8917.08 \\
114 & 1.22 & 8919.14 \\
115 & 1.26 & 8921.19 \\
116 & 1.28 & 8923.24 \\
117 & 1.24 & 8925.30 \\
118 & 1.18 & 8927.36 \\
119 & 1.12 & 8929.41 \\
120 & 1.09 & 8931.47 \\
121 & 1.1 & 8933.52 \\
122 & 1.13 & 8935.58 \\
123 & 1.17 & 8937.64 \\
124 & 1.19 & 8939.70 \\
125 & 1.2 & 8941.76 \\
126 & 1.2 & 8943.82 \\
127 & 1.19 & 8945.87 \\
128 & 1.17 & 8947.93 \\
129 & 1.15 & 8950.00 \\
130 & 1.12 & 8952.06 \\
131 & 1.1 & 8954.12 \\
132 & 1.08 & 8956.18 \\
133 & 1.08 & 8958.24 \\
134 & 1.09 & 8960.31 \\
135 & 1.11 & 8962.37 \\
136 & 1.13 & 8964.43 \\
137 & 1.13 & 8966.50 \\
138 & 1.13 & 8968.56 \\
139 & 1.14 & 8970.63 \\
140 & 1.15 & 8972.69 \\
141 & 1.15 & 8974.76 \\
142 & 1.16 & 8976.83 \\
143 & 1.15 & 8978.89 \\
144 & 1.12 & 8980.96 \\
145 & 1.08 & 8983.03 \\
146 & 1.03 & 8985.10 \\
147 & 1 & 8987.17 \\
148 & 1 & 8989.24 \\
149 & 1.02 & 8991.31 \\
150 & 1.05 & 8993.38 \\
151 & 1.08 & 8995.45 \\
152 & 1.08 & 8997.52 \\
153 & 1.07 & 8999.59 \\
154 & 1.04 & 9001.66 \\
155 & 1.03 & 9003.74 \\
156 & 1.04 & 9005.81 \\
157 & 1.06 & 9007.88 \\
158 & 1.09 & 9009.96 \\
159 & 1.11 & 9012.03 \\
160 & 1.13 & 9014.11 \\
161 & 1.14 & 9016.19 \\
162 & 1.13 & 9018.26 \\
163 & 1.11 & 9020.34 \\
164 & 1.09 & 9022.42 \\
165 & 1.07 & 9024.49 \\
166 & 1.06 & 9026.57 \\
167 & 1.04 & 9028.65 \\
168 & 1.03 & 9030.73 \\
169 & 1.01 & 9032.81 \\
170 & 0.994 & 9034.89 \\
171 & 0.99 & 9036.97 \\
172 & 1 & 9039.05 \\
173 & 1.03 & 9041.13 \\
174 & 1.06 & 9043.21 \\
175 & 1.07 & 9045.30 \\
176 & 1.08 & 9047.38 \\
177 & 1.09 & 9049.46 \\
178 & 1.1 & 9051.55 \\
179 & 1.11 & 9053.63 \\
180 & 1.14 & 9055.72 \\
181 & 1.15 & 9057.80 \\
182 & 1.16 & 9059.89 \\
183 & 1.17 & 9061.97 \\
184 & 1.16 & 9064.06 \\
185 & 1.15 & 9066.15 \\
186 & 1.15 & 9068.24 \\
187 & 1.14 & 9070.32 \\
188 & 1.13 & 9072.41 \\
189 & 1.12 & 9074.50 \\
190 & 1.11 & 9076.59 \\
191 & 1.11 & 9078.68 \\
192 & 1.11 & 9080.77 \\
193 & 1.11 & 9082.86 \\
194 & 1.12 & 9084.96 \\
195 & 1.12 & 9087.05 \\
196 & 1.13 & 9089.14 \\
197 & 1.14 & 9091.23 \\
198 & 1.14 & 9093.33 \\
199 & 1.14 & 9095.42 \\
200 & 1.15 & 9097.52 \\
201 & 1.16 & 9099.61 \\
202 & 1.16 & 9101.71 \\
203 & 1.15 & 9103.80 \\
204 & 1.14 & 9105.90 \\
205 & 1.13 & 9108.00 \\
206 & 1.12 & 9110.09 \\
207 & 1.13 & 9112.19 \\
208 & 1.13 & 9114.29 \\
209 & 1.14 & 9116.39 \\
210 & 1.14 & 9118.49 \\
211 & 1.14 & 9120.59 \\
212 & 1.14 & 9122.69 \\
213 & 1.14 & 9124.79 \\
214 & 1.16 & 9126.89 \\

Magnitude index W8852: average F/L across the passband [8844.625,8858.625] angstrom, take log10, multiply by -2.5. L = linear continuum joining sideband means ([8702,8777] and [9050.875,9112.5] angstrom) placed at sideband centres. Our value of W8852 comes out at 0.082 mag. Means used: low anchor 1.06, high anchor 1.14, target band 1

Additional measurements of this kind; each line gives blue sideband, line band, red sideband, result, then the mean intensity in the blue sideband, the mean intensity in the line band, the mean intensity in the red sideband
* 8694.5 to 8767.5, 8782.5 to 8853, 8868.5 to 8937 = 0.07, 1.08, 1.02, 1.1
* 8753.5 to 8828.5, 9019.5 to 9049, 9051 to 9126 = 0.07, 1.03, 1.05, 1.14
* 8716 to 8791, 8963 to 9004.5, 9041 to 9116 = 0.01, 1.04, 1.09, 1.13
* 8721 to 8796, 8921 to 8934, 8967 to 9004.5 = -0.11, 1.03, 1.18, 1.08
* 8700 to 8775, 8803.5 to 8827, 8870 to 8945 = 0.04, 1.06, 1.05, 1.11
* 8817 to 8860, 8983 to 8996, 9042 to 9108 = 0.06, 1.03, 1.03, 1.13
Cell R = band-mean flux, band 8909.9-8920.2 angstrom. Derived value 1.17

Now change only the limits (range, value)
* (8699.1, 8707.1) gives 1.14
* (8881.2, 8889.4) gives 0.941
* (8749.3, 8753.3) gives 1.12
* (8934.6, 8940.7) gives 1.16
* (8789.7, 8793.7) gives 0.972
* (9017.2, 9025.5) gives 1.1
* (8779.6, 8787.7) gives 0.964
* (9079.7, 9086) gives 1.11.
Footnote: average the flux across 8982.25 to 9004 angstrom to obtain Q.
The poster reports 1.04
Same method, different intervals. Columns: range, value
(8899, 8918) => 1.13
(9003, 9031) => 1.08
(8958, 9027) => 1.09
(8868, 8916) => 1.07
